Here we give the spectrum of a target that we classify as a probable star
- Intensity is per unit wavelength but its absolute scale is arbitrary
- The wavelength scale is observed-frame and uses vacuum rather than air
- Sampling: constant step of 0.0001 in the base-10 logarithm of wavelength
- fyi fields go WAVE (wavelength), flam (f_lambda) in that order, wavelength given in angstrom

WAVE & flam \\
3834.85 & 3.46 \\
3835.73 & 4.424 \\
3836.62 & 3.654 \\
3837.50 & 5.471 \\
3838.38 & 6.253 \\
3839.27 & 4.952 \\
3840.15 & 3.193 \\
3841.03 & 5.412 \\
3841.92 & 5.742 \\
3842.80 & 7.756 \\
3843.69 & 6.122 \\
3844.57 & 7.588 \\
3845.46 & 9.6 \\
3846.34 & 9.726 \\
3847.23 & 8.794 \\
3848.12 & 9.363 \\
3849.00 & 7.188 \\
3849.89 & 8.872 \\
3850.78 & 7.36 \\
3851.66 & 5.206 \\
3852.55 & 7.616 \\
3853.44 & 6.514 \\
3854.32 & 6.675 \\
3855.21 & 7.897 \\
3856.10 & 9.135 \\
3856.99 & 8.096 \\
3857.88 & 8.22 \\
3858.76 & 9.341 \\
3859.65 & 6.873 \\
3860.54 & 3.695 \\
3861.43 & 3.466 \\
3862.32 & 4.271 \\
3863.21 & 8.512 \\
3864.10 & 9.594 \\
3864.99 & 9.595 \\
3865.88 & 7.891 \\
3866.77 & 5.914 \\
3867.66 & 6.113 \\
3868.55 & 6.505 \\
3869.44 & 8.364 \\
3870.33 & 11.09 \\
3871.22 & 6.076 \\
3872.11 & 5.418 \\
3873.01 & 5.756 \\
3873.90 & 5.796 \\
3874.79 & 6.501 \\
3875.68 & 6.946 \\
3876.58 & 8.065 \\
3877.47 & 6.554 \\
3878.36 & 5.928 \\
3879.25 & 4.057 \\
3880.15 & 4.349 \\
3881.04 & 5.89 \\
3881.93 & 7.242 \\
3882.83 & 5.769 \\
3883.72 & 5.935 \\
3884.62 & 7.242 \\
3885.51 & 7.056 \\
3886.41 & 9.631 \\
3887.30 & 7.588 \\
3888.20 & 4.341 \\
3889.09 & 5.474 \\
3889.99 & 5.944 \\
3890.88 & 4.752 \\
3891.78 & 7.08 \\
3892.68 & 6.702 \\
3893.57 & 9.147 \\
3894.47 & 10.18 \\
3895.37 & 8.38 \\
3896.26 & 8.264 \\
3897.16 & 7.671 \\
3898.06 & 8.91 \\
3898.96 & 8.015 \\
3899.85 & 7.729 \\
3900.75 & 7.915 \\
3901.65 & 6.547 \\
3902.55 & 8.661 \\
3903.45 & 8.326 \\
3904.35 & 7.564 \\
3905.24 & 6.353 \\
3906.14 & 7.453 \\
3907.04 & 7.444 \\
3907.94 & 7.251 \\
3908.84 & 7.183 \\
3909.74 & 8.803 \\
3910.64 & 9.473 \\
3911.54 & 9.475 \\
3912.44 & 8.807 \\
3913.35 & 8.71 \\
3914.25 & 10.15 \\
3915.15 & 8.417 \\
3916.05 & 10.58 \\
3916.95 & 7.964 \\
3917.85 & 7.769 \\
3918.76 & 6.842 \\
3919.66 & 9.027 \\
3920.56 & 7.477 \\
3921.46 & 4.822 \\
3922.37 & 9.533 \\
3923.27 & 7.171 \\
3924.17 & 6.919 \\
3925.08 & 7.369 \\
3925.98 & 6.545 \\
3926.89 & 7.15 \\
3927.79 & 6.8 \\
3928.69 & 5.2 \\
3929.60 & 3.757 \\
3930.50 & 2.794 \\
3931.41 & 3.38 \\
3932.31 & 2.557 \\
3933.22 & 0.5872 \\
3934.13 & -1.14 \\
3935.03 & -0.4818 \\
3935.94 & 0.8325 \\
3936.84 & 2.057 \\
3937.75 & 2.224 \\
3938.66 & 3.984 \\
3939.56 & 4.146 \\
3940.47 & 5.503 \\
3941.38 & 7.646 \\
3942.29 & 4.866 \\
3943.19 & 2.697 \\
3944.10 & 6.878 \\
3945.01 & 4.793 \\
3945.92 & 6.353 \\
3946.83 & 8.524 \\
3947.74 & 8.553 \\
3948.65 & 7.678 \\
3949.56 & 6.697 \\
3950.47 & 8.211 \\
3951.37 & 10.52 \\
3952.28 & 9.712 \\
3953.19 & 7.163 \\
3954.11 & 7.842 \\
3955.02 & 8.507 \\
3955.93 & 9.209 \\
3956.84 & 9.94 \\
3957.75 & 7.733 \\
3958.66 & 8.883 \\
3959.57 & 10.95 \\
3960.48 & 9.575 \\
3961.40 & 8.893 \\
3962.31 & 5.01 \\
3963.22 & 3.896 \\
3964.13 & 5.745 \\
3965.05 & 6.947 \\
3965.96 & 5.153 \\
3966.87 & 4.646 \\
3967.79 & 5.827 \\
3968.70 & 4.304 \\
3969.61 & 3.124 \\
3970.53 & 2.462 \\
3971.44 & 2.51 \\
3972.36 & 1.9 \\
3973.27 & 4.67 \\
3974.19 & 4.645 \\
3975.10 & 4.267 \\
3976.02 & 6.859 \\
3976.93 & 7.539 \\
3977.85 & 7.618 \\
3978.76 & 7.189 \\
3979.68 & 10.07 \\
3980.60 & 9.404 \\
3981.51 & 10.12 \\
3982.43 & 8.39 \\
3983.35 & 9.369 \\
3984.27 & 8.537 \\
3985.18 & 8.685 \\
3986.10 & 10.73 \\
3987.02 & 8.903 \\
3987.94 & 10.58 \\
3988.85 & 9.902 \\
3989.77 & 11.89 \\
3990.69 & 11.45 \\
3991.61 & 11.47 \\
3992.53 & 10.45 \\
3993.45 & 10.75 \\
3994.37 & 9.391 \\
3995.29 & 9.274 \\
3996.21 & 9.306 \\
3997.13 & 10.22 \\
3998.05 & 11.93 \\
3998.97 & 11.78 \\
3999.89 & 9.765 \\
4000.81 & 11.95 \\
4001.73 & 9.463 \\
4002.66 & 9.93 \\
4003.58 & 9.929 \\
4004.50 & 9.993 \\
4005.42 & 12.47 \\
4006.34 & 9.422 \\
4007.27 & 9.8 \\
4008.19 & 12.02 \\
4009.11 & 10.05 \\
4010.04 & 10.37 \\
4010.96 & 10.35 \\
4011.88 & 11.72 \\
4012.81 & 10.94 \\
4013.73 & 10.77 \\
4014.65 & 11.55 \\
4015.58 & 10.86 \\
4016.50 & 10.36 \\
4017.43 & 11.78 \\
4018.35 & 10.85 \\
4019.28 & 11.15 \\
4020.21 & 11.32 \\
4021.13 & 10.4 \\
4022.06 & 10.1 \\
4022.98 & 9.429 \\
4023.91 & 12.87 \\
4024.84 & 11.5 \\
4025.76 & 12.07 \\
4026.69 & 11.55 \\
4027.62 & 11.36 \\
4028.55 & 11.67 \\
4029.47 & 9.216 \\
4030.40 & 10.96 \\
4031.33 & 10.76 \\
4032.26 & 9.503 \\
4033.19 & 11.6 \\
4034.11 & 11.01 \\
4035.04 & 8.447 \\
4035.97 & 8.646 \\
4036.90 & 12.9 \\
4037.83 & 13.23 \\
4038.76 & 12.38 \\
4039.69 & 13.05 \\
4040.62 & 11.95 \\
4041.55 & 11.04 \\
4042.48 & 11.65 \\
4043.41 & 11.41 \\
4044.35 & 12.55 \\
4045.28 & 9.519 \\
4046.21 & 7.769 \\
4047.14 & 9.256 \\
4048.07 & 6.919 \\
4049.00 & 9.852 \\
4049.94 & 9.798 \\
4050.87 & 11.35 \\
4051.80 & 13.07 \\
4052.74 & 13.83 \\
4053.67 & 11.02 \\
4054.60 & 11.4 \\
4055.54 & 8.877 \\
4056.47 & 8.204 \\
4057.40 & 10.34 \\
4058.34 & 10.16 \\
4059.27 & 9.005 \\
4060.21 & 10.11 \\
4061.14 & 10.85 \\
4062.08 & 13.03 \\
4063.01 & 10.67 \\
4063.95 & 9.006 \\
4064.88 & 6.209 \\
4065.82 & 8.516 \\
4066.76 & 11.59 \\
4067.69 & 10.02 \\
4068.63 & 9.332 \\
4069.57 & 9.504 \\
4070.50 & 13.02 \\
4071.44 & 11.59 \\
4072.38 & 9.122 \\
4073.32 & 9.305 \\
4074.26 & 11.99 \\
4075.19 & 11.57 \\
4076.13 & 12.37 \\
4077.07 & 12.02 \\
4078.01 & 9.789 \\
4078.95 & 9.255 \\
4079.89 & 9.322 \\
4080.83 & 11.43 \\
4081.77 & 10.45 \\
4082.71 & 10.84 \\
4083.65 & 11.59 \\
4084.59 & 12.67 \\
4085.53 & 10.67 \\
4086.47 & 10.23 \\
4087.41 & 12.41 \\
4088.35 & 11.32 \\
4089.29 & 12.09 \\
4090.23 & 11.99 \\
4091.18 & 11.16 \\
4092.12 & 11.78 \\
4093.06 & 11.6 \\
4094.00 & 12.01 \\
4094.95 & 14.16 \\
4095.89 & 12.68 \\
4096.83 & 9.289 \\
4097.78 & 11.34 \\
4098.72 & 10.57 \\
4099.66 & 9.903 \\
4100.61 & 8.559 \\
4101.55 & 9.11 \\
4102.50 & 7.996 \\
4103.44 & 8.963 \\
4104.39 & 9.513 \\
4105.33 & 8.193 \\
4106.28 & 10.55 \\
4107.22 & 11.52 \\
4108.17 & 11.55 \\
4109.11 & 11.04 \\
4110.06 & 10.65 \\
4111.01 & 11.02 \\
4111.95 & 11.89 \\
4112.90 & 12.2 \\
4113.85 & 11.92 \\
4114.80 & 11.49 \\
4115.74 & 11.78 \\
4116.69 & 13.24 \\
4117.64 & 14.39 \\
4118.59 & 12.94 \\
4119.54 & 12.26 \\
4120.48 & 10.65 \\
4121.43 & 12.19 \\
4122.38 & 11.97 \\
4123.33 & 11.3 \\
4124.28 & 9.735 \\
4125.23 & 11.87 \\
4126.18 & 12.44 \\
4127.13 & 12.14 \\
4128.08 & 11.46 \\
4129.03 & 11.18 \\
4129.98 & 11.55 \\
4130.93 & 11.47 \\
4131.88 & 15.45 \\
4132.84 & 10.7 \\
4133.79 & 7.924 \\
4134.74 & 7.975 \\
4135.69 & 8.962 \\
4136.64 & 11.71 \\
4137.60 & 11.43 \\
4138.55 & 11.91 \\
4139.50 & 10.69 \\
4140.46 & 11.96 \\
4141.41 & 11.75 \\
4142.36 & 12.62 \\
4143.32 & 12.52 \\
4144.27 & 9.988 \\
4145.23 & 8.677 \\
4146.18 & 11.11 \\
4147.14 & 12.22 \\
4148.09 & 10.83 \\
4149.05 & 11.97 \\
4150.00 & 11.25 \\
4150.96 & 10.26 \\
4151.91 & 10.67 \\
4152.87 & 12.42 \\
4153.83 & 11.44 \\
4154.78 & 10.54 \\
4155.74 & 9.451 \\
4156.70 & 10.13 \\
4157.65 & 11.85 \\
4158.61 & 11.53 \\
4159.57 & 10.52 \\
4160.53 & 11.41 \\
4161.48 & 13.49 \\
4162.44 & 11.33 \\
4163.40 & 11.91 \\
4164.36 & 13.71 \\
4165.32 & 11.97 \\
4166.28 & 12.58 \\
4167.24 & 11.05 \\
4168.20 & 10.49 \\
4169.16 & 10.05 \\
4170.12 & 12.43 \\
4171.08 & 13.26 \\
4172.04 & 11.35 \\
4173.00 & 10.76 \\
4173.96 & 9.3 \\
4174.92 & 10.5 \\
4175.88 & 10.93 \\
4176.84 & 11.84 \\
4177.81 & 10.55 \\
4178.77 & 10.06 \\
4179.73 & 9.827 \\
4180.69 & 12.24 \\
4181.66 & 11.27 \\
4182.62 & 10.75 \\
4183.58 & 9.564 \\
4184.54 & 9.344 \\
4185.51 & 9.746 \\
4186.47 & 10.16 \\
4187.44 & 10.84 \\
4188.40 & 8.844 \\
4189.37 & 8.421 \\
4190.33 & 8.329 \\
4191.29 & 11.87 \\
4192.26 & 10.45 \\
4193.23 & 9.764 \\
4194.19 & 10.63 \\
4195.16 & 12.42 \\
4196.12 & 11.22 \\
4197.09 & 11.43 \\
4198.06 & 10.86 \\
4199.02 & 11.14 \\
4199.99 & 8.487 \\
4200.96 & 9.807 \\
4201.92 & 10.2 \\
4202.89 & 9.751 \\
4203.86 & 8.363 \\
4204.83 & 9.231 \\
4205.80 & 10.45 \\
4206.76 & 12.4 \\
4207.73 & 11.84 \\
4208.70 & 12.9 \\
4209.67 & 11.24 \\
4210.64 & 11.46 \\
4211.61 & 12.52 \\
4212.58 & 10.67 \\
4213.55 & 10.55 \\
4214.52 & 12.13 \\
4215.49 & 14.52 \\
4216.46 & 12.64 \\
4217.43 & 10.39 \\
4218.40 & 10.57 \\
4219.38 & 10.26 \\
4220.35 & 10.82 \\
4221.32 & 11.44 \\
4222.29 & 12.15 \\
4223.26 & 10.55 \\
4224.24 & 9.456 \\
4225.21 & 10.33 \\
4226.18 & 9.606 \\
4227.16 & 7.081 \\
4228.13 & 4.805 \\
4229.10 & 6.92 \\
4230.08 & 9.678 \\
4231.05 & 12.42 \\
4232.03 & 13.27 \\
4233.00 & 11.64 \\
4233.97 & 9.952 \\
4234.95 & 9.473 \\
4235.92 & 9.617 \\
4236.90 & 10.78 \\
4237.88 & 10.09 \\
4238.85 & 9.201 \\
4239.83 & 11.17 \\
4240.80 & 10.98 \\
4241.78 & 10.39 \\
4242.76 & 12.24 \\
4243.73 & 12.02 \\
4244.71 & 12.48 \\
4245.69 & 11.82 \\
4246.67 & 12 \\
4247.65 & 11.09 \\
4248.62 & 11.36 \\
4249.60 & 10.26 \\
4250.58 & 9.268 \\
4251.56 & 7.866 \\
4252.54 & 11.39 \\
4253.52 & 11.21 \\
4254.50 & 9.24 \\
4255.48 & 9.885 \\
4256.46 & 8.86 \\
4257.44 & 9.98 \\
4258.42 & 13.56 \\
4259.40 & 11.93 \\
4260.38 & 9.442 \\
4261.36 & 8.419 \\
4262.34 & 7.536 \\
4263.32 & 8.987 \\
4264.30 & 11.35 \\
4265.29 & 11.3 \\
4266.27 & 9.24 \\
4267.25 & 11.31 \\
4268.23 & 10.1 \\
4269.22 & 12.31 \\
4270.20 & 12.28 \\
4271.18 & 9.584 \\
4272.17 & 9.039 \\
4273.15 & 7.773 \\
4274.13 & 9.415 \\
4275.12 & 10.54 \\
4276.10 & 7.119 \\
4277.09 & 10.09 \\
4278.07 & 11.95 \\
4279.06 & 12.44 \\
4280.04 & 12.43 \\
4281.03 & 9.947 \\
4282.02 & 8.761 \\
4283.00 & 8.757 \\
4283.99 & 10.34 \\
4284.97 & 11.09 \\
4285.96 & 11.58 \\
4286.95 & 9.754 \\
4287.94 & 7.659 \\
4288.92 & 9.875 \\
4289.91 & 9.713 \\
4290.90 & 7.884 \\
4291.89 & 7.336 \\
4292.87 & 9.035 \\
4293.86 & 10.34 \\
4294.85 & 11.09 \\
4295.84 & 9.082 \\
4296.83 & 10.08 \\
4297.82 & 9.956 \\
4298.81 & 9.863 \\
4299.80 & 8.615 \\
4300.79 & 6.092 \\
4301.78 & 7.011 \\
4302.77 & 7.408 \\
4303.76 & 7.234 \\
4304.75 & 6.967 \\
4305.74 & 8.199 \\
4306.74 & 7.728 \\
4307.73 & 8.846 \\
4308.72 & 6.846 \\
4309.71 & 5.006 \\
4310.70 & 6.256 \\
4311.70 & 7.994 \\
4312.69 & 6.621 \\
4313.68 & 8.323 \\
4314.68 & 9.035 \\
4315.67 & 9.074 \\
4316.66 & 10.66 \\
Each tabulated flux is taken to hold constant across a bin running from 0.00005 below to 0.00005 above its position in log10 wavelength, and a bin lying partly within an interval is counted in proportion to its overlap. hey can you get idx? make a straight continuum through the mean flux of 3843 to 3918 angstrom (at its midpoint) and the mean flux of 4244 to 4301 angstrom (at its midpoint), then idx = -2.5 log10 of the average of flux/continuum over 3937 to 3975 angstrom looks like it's 0.26 mag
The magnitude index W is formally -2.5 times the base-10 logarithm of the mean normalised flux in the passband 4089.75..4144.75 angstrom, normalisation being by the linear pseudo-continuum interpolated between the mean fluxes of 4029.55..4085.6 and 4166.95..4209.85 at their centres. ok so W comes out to -0.06 mag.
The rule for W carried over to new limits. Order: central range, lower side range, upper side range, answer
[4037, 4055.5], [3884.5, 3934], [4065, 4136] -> -0.12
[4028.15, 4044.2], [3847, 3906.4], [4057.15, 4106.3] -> -0.14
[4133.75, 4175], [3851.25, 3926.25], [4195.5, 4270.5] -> -0.14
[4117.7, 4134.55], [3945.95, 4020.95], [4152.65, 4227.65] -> -0.14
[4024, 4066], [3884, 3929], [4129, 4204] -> -0.14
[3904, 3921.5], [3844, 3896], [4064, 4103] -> -0.04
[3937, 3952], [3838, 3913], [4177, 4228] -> 0.27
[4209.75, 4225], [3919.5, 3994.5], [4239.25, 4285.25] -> -0.15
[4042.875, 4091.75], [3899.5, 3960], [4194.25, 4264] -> -0.24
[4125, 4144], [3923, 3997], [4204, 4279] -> -0.24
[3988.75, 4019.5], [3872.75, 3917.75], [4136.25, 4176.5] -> -0.18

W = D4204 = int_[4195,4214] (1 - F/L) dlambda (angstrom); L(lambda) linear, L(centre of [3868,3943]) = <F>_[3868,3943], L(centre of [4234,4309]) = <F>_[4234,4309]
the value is -3.3 angstrom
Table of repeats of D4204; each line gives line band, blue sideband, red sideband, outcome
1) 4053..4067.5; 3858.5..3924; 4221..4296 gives -2.3 angstrom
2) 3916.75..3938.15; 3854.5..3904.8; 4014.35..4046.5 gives 8.9 angstrom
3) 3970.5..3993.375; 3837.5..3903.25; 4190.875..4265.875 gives 0.1 angstrom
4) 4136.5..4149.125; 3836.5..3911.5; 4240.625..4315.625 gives -3.7 angstrom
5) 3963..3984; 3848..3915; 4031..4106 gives 7.0 angstrom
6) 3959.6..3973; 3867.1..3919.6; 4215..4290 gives 4.7 angstrom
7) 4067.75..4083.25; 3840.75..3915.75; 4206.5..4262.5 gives -2.5 angstrom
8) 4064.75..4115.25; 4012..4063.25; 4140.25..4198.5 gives 0.5 angstrom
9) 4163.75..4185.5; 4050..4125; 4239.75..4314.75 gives -1.5 angstrom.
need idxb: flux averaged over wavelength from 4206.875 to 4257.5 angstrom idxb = 10.7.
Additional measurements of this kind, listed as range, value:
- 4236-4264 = 10.5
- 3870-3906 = 7.01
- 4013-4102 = 10.8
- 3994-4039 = 10.8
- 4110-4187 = 11.3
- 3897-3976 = 6.42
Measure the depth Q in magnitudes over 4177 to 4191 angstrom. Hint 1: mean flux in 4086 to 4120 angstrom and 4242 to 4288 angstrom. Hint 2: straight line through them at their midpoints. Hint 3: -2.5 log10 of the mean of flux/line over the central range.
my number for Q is 0.08 mag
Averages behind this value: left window 11.2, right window 10.4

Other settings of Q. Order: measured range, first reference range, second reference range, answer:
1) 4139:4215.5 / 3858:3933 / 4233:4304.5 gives -0.183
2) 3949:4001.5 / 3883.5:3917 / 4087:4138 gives 0.117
